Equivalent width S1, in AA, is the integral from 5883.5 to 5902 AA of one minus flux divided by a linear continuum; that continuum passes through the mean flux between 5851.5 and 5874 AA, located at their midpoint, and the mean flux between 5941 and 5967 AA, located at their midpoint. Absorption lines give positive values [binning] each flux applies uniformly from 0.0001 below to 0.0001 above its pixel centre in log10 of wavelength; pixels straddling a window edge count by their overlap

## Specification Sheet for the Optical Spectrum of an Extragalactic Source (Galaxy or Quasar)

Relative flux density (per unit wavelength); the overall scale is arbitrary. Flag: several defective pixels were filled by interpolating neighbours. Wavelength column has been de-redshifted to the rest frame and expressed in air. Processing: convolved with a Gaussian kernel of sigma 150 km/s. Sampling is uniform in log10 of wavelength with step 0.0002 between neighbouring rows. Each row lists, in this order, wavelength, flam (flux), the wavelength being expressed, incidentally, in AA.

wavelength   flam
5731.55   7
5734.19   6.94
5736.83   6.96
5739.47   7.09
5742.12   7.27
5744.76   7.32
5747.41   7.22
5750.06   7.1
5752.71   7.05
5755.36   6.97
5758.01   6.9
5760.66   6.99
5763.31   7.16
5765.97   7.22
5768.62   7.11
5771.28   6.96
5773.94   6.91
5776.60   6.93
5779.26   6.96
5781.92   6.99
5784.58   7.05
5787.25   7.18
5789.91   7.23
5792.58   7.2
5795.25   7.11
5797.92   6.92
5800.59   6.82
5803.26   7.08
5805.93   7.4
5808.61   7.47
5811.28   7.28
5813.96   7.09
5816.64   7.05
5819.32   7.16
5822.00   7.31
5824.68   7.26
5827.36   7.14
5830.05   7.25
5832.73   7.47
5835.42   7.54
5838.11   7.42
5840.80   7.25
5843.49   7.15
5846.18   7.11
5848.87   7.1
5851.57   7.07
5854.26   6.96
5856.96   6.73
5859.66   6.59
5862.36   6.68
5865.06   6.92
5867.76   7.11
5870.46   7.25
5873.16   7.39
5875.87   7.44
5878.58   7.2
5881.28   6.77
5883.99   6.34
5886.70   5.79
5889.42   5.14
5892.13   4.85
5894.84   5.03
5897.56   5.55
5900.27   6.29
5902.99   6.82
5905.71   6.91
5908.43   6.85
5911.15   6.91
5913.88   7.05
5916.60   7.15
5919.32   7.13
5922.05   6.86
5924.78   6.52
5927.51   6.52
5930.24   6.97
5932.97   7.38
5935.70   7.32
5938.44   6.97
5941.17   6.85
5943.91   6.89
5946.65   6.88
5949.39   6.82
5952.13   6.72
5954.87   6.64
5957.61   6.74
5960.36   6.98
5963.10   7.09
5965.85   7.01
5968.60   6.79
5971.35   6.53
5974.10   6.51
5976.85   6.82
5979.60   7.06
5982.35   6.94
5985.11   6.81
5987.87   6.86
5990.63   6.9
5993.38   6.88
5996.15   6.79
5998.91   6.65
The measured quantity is 3.6 AA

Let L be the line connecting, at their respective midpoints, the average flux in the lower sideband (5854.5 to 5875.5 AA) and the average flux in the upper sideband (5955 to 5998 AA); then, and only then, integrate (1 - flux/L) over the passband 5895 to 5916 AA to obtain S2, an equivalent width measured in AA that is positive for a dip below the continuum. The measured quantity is 1.1 AA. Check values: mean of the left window 6.98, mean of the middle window 6.55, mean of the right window 6.84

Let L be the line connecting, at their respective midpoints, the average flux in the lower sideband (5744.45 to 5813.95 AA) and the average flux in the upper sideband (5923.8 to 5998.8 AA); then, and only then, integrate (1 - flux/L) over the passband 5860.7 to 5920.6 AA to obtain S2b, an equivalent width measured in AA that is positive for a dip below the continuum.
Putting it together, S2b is 3.3 AA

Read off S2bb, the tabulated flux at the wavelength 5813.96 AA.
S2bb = 7.09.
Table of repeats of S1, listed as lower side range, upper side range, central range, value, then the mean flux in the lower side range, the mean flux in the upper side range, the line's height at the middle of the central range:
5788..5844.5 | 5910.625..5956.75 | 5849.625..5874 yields 0.48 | 7.22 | 6.91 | 7.1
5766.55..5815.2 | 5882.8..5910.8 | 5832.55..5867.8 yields -3.18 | 7.1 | 5.99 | 6.48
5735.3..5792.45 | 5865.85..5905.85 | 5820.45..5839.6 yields -1.82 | 7.08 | 6.38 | 6.7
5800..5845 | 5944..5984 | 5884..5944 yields 3.85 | 7.25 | 6.83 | 6.98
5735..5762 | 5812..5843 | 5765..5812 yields 0.50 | 7.08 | 7.26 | 7.17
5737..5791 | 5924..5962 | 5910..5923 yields -0.22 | 7.08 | 6.88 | 6.91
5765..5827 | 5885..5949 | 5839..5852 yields -0.50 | 7.12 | 6.55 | 6.89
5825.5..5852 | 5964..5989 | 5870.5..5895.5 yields 2.86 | 7.26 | 6.82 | 7.11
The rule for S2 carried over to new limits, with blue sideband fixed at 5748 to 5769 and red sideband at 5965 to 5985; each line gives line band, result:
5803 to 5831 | -0.94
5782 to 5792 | -0.15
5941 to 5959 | 0.12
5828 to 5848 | -0.95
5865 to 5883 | -0.59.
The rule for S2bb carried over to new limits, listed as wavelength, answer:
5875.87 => 7.44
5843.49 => 7.15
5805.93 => 7.4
